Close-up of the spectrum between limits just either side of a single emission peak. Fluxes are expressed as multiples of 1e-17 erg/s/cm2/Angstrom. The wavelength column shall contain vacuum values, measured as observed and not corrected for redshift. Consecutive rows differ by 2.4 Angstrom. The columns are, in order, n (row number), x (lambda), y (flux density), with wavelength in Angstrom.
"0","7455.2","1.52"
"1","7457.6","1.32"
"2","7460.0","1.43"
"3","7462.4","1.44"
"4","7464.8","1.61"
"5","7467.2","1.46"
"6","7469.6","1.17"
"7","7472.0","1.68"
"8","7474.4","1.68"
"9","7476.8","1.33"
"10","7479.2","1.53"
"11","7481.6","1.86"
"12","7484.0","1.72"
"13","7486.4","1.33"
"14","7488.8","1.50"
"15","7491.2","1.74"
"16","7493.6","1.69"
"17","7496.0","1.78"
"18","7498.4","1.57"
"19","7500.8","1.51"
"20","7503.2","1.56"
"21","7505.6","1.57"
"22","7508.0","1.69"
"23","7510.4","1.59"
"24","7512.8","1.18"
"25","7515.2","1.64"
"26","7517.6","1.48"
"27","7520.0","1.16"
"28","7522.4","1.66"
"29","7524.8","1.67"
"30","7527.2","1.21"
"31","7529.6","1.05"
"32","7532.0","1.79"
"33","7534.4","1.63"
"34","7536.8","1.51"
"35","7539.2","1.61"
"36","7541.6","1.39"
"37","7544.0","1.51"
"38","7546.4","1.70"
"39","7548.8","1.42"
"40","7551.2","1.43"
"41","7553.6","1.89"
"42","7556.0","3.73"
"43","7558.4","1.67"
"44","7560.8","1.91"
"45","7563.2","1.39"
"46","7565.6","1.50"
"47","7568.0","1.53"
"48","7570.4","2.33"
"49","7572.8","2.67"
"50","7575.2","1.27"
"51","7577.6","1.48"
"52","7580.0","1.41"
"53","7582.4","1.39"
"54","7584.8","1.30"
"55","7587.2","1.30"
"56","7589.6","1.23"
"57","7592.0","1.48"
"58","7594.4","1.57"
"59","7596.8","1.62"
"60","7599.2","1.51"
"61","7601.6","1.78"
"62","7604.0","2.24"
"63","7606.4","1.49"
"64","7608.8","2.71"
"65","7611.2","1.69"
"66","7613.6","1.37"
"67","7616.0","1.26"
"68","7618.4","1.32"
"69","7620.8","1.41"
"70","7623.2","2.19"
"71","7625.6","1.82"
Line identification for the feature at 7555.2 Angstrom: [S II] 6716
